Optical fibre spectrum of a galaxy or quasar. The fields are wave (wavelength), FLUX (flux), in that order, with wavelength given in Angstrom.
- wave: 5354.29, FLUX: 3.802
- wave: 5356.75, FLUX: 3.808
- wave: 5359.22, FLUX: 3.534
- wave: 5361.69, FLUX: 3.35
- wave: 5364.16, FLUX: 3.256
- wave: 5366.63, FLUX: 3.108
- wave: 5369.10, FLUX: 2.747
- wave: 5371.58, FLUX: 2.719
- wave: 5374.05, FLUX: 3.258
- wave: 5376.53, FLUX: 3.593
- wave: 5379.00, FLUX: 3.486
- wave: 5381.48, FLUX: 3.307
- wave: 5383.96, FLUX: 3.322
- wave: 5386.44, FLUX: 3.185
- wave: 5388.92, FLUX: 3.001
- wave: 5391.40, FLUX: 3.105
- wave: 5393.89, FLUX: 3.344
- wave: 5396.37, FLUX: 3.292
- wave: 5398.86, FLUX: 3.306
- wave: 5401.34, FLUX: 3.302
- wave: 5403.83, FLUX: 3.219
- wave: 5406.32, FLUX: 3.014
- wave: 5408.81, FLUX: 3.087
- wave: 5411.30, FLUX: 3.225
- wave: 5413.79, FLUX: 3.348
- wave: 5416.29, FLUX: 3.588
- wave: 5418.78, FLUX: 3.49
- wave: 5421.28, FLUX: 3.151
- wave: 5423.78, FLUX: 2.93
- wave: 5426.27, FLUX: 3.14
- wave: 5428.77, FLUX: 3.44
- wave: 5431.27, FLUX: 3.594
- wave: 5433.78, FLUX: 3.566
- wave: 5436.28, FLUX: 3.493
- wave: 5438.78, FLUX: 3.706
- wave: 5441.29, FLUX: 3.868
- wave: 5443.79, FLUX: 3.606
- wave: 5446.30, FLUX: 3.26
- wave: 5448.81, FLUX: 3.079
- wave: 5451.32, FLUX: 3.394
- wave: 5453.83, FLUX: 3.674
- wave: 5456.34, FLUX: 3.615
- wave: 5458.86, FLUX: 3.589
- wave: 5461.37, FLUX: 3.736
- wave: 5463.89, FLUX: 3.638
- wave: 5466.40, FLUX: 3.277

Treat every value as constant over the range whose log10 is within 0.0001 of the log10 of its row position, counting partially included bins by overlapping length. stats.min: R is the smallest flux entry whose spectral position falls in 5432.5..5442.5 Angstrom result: 3.493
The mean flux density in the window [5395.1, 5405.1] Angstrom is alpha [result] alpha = 3.28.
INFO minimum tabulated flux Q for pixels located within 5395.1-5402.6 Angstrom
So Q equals 3.292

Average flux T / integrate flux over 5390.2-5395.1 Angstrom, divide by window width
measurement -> 3.22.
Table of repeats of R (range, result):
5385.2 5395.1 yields 3.001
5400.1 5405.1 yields 3.219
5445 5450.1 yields 3.079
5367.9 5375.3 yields 2.719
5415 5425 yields 2.93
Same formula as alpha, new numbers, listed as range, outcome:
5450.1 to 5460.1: 3.57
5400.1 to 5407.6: 3.18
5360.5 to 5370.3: 3.12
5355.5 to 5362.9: 3.57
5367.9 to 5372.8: 2.73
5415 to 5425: 3.29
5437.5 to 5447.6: 3.61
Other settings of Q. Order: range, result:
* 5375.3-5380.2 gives 3.486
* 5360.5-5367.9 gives 3.108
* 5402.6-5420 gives 3.014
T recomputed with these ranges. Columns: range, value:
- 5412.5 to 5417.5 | 3.46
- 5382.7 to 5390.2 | 3.17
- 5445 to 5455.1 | 3.35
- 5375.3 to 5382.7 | 3.46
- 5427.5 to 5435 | 3.53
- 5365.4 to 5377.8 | 3.09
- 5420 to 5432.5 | 3.25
